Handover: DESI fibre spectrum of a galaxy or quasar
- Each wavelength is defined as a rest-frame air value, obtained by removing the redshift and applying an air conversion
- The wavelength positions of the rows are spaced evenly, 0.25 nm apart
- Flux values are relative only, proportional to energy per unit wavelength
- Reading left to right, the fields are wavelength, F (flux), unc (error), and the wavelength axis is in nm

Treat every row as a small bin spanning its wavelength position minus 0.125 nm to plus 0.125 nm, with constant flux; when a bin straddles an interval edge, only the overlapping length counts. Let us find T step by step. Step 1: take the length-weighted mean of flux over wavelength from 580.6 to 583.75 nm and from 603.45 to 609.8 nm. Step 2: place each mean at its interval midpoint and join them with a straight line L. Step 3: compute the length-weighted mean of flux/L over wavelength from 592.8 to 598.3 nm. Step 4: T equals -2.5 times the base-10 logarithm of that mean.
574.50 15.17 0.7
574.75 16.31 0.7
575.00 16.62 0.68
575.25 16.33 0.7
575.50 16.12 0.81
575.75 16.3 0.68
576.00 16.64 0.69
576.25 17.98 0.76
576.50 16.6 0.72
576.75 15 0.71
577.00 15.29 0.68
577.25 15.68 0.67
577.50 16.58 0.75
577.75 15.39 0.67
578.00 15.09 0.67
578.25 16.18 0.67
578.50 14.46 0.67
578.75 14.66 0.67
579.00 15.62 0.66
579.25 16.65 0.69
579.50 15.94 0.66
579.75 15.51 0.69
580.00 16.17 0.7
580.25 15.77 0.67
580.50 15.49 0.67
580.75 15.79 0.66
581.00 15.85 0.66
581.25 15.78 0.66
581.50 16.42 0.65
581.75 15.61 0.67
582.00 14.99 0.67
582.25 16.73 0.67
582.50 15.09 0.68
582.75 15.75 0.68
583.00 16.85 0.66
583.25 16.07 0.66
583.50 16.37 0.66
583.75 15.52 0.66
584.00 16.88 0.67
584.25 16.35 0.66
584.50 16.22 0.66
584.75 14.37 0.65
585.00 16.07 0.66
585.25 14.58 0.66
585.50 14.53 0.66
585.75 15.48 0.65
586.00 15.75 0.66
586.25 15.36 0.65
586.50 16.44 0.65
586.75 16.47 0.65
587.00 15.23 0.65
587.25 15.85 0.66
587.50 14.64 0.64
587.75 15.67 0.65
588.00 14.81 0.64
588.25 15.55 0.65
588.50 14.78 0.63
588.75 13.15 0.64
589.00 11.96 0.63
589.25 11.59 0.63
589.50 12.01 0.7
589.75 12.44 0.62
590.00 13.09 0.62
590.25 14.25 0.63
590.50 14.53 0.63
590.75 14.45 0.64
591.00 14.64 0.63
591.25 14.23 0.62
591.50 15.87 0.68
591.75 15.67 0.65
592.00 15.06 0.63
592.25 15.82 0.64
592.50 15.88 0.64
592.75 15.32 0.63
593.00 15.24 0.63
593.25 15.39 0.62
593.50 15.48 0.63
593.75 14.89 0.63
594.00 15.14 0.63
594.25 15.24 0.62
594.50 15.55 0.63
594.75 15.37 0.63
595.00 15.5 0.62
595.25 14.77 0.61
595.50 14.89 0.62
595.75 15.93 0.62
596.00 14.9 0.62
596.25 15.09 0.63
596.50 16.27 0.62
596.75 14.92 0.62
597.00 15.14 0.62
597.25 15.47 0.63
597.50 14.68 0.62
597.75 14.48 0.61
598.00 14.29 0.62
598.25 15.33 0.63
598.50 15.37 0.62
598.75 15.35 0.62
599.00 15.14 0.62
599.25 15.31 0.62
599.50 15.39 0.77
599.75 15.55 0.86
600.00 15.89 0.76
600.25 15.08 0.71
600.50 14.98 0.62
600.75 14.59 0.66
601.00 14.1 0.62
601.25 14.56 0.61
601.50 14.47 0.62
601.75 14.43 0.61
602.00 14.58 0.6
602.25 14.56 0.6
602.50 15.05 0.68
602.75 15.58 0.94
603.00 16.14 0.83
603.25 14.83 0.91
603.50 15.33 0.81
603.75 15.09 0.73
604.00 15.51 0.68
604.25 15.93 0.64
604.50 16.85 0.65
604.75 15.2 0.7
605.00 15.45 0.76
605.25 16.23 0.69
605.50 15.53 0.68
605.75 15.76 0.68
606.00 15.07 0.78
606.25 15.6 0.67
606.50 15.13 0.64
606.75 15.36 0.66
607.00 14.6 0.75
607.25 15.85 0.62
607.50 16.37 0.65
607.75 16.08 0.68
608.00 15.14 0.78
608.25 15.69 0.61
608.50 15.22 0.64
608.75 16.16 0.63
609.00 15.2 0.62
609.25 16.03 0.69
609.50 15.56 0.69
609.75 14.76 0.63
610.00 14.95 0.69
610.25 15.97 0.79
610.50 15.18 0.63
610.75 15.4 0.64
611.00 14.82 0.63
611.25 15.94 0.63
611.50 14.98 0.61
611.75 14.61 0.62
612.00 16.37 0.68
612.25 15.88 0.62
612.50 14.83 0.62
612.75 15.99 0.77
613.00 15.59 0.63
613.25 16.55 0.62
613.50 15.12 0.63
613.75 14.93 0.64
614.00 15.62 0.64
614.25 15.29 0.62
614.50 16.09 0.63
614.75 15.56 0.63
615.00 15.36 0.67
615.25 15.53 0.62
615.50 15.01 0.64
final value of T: 0.04 mag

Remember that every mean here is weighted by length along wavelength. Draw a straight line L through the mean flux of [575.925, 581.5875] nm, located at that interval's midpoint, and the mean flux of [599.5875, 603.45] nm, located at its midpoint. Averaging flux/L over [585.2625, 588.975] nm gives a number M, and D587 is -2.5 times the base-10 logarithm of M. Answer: 0.03 mag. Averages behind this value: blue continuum 15.8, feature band 15.2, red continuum 15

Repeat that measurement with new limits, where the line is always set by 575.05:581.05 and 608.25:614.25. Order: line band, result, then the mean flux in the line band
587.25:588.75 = 0.05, 15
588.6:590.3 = 0.24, 12.6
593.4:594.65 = 0.03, 15.3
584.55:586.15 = 0.04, 15.2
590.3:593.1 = 0.04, 15.1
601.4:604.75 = 0.02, 15.3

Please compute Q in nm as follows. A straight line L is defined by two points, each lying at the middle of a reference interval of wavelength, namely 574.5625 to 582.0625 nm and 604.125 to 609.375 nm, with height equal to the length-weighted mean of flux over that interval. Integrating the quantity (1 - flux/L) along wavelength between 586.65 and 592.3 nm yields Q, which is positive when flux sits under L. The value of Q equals 0.50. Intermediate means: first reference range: 15.9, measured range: 14.4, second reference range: 15.6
